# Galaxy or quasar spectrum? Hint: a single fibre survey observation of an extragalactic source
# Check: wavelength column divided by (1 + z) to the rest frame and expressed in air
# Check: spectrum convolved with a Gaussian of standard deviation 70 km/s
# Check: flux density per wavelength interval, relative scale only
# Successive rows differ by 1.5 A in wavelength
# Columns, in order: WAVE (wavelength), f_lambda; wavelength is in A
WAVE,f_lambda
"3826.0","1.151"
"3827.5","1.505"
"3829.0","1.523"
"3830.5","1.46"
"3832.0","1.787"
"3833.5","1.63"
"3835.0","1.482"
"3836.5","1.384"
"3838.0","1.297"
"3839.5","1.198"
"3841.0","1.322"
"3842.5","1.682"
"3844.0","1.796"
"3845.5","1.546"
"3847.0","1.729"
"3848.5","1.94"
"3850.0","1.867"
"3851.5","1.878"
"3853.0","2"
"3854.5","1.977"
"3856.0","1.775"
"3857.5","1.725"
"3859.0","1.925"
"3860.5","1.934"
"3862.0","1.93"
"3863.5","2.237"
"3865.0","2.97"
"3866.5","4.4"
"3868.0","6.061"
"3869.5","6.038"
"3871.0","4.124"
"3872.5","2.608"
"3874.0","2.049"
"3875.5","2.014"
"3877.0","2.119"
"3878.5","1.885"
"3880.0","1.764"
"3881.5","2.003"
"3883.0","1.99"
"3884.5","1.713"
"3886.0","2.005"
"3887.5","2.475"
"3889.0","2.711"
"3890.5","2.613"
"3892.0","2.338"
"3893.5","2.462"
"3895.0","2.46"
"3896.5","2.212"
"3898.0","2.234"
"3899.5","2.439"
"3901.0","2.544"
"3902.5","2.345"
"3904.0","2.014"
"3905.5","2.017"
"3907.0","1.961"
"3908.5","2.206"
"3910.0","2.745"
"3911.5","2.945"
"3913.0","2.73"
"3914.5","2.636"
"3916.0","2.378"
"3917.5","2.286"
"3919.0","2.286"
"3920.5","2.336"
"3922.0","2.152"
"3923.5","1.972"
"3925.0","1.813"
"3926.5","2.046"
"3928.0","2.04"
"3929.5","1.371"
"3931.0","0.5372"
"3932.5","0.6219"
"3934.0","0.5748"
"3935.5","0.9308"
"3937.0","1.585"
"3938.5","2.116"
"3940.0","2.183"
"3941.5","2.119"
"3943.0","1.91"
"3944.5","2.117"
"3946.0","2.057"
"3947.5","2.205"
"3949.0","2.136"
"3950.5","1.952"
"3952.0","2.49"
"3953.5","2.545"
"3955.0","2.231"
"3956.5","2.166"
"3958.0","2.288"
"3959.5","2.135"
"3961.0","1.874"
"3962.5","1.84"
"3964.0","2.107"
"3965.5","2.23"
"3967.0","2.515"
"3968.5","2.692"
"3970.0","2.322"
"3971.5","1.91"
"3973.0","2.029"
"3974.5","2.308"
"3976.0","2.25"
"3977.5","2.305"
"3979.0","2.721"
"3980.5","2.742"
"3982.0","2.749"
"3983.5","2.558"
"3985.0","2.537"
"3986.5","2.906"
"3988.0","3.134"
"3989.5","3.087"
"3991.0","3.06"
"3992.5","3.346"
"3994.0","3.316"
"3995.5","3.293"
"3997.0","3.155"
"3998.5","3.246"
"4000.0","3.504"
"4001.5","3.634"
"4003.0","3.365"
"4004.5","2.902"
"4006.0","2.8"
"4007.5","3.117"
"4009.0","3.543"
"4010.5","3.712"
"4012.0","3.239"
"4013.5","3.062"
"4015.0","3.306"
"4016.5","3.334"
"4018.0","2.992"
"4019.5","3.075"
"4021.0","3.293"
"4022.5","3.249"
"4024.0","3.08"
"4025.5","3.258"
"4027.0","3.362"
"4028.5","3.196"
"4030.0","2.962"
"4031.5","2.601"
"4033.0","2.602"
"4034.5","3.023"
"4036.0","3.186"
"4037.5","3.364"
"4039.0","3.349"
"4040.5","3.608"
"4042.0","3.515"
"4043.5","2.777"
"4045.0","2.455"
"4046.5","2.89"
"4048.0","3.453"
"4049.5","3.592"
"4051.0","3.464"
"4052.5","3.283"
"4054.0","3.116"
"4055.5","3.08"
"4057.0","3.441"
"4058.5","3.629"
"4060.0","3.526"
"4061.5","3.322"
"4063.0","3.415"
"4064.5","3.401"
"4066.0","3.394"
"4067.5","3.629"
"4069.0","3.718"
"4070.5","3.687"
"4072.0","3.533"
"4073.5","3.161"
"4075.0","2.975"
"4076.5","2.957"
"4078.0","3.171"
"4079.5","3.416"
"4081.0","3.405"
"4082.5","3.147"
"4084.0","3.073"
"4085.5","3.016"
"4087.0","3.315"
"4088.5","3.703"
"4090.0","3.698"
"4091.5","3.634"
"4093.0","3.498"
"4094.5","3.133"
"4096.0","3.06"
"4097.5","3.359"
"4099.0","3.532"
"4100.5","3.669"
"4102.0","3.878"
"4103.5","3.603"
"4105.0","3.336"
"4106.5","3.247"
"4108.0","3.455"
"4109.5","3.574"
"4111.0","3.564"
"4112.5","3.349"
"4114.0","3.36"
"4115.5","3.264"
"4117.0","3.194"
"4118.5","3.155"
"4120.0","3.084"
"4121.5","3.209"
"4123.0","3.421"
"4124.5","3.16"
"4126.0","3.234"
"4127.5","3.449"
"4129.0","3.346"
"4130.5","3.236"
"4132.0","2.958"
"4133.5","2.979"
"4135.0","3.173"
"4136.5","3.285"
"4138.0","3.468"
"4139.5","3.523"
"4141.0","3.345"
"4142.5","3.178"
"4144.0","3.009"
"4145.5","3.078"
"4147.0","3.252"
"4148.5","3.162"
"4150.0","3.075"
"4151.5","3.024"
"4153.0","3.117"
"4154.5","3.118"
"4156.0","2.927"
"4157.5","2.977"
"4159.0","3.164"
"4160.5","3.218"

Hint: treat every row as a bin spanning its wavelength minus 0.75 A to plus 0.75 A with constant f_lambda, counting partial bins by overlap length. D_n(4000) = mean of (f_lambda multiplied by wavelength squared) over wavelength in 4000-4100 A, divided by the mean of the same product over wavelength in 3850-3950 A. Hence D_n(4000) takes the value 1.6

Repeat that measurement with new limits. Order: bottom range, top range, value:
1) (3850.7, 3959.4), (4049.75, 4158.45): 1.62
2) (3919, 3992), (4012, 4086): 1.58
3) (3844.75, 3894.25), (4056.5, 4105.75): 1.55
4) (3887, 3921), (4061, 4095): 1.53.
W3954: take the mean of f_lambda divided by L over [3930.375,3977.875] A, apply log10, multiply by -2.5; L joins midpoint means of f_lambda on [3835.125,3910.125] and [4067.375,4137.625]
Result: 0.324 mag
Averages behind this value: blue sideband 2.28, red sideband 3.34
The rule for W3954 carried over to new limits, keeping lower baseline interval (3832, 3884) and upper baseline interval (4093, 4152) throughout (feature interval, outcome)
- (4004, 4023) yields -0.12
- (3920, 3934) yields 0.50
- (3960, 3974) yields 0.23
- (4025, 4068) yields -0.08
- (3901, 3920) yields 0.03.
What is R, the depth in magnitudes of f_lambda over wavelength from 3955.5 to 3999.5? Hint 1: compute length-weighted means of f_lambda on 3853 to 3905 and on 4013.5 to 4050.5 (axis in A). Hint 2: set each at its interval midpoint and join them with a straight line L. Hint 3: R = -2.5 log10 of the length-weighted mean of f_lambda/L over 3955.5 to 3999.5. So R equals 0.137 mag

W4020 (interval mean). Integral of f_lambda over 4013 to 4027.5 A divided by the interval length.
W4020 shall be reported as 3.2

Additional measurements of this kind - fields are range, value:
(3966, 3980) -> 2.34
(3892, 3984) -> 2.14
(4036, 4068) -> 3.31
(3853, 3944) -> 2.27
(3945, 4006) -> 2.6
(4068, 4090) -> 3.32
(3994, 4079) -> 3.25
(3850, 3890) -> 2.54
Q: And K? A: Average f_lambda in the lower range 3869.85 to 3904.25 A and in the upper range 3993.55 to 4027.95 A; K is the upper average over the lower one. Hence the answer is 1.38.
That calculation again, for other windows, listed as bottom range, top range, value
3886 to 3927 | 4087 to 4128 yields 1.45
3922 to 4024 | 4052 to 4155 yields 1.33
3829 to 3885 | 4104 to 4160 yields 1.48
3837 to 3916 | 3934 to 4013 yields 1.09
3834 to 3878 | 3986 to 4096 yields 1.41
